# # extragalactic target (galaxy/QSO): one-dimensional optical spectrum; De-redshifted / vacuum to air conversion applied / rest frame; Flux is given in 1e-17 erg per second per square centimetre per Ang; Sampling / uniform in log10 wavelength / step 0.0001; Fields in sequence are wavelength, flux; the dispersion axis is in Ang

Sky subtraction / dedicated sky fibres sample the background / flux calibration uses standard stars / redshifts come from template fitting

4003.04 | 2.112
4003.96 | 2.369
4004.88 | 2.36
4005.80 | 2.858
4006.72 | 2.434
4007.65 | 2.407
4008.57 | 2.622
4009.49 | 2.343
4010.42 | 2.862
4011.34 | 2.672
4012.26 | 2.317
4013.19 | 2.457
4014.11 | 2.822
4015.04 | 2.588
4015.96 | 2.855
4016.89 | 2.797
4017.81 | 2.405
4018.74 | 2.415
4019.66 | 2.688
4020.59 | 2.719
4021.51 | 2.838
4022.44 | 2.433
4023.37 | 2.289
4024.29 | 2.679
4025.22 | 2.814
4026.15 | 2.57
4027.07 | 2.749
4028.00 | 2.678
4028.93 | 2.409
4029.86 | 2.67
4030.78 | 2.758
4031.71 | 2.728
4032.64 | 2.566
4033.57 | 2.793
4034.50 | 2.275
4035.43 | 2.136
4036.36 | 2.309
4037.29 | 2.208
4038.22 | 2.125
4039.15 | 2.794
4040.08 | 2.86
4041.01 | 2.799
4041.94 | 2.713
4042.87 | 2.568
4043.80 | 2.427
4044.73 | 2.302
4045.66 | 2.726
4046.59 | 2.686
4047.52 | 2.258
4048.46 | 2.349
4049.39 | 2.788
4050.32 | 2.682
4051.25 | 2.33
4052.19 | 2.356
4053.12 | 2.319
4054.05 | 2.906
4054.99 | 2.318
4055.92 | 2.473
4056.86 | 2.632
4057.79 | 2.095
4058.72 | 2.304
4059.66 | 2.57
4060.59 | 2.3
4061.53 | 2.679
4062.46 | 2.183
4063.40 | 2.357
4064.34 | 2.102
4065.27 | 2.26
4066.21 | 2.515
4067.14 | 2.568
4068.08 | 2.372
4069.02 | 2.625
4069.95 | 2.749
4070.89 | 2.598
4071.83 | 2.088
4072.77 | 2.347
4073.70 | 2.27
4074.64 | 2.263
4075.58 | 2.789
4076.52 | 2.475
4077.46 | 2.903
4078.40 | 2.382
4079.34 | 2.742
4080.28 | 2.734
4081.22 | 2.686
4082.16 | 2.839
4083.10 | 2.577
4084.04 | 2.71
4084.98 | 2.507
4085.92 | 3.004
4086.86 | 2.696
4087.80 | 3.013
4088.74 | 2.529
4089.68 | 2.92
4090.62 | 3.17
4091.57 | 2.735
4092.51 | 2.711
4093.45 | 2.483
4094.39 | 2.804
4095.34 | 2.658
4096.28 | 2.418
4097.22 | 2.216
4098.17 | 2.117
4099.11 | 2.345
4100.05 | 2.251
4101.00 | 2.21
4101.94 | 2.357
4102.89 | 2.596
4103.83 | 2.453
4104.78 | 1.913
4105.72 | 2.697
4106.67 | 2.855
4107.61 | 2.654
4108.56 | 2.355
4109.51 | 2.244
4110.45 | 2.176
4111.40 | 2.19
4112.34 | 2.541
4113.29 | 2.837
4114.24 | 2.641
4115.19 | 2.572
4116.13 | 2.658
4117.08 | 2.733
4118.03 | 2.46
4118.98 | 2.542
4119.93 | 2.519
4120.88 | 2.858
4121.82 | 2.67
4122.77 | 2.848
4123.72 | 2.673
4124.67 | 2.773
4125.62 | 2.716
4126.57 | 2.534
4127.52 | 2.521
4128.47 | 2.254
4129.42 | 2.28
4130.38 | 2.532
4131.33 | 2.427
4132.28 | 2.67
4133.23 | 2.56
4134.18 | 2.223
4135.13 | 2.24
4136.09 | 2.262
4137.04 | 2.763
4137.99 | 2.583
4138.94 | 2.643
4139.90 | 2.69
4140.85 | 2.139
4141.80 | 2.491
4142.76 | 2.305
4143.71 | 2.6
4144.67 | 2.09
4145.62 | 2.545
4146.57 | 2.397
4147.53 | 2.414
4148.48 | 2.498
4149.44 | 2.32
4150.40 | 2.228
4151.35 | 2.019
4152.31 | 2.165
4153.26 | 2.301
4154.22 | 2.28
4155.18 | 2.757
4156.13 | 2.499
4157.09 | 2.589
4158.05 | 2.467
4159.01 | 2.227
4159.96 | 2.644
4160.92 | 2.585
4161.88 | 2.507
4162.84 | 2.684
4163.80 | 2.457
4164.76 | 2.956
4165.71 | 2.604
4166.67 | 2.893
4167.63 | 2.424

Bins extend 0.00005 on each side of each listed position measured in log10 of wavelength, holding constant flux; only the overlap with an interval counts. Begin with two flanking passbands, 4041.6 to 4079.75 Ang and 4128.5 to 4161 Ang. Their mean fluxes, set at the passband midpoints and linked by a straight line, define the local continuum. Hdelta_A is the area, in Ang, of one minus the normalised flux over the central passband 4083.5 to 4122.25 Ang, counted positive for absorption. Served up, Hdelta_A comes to -1.8 Ang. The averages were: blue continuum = 2.47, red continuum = 2.42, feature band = 2.56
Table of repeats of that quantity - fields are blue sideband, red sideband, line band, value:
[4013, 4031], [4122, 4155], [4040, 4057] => 0.3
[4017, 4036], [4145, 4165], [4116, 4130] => -0.7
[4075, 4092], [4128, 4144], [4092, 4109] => 1.3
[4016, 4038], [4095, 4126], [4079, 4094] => -1.4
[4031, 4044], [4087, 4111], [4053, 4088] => 0.0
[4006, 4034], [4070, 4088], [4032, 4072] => 2.2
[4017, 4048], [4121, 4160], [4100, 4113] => 0.5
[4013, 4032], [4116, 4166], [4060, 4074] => 1.0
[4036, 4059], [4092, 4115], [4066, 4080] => -0.2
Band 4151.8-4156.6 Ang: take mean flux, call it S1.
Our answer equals 2.4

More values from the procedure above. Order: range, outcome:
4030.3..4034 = 2.71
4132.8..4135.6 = 2.34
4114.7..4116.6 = 2.62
